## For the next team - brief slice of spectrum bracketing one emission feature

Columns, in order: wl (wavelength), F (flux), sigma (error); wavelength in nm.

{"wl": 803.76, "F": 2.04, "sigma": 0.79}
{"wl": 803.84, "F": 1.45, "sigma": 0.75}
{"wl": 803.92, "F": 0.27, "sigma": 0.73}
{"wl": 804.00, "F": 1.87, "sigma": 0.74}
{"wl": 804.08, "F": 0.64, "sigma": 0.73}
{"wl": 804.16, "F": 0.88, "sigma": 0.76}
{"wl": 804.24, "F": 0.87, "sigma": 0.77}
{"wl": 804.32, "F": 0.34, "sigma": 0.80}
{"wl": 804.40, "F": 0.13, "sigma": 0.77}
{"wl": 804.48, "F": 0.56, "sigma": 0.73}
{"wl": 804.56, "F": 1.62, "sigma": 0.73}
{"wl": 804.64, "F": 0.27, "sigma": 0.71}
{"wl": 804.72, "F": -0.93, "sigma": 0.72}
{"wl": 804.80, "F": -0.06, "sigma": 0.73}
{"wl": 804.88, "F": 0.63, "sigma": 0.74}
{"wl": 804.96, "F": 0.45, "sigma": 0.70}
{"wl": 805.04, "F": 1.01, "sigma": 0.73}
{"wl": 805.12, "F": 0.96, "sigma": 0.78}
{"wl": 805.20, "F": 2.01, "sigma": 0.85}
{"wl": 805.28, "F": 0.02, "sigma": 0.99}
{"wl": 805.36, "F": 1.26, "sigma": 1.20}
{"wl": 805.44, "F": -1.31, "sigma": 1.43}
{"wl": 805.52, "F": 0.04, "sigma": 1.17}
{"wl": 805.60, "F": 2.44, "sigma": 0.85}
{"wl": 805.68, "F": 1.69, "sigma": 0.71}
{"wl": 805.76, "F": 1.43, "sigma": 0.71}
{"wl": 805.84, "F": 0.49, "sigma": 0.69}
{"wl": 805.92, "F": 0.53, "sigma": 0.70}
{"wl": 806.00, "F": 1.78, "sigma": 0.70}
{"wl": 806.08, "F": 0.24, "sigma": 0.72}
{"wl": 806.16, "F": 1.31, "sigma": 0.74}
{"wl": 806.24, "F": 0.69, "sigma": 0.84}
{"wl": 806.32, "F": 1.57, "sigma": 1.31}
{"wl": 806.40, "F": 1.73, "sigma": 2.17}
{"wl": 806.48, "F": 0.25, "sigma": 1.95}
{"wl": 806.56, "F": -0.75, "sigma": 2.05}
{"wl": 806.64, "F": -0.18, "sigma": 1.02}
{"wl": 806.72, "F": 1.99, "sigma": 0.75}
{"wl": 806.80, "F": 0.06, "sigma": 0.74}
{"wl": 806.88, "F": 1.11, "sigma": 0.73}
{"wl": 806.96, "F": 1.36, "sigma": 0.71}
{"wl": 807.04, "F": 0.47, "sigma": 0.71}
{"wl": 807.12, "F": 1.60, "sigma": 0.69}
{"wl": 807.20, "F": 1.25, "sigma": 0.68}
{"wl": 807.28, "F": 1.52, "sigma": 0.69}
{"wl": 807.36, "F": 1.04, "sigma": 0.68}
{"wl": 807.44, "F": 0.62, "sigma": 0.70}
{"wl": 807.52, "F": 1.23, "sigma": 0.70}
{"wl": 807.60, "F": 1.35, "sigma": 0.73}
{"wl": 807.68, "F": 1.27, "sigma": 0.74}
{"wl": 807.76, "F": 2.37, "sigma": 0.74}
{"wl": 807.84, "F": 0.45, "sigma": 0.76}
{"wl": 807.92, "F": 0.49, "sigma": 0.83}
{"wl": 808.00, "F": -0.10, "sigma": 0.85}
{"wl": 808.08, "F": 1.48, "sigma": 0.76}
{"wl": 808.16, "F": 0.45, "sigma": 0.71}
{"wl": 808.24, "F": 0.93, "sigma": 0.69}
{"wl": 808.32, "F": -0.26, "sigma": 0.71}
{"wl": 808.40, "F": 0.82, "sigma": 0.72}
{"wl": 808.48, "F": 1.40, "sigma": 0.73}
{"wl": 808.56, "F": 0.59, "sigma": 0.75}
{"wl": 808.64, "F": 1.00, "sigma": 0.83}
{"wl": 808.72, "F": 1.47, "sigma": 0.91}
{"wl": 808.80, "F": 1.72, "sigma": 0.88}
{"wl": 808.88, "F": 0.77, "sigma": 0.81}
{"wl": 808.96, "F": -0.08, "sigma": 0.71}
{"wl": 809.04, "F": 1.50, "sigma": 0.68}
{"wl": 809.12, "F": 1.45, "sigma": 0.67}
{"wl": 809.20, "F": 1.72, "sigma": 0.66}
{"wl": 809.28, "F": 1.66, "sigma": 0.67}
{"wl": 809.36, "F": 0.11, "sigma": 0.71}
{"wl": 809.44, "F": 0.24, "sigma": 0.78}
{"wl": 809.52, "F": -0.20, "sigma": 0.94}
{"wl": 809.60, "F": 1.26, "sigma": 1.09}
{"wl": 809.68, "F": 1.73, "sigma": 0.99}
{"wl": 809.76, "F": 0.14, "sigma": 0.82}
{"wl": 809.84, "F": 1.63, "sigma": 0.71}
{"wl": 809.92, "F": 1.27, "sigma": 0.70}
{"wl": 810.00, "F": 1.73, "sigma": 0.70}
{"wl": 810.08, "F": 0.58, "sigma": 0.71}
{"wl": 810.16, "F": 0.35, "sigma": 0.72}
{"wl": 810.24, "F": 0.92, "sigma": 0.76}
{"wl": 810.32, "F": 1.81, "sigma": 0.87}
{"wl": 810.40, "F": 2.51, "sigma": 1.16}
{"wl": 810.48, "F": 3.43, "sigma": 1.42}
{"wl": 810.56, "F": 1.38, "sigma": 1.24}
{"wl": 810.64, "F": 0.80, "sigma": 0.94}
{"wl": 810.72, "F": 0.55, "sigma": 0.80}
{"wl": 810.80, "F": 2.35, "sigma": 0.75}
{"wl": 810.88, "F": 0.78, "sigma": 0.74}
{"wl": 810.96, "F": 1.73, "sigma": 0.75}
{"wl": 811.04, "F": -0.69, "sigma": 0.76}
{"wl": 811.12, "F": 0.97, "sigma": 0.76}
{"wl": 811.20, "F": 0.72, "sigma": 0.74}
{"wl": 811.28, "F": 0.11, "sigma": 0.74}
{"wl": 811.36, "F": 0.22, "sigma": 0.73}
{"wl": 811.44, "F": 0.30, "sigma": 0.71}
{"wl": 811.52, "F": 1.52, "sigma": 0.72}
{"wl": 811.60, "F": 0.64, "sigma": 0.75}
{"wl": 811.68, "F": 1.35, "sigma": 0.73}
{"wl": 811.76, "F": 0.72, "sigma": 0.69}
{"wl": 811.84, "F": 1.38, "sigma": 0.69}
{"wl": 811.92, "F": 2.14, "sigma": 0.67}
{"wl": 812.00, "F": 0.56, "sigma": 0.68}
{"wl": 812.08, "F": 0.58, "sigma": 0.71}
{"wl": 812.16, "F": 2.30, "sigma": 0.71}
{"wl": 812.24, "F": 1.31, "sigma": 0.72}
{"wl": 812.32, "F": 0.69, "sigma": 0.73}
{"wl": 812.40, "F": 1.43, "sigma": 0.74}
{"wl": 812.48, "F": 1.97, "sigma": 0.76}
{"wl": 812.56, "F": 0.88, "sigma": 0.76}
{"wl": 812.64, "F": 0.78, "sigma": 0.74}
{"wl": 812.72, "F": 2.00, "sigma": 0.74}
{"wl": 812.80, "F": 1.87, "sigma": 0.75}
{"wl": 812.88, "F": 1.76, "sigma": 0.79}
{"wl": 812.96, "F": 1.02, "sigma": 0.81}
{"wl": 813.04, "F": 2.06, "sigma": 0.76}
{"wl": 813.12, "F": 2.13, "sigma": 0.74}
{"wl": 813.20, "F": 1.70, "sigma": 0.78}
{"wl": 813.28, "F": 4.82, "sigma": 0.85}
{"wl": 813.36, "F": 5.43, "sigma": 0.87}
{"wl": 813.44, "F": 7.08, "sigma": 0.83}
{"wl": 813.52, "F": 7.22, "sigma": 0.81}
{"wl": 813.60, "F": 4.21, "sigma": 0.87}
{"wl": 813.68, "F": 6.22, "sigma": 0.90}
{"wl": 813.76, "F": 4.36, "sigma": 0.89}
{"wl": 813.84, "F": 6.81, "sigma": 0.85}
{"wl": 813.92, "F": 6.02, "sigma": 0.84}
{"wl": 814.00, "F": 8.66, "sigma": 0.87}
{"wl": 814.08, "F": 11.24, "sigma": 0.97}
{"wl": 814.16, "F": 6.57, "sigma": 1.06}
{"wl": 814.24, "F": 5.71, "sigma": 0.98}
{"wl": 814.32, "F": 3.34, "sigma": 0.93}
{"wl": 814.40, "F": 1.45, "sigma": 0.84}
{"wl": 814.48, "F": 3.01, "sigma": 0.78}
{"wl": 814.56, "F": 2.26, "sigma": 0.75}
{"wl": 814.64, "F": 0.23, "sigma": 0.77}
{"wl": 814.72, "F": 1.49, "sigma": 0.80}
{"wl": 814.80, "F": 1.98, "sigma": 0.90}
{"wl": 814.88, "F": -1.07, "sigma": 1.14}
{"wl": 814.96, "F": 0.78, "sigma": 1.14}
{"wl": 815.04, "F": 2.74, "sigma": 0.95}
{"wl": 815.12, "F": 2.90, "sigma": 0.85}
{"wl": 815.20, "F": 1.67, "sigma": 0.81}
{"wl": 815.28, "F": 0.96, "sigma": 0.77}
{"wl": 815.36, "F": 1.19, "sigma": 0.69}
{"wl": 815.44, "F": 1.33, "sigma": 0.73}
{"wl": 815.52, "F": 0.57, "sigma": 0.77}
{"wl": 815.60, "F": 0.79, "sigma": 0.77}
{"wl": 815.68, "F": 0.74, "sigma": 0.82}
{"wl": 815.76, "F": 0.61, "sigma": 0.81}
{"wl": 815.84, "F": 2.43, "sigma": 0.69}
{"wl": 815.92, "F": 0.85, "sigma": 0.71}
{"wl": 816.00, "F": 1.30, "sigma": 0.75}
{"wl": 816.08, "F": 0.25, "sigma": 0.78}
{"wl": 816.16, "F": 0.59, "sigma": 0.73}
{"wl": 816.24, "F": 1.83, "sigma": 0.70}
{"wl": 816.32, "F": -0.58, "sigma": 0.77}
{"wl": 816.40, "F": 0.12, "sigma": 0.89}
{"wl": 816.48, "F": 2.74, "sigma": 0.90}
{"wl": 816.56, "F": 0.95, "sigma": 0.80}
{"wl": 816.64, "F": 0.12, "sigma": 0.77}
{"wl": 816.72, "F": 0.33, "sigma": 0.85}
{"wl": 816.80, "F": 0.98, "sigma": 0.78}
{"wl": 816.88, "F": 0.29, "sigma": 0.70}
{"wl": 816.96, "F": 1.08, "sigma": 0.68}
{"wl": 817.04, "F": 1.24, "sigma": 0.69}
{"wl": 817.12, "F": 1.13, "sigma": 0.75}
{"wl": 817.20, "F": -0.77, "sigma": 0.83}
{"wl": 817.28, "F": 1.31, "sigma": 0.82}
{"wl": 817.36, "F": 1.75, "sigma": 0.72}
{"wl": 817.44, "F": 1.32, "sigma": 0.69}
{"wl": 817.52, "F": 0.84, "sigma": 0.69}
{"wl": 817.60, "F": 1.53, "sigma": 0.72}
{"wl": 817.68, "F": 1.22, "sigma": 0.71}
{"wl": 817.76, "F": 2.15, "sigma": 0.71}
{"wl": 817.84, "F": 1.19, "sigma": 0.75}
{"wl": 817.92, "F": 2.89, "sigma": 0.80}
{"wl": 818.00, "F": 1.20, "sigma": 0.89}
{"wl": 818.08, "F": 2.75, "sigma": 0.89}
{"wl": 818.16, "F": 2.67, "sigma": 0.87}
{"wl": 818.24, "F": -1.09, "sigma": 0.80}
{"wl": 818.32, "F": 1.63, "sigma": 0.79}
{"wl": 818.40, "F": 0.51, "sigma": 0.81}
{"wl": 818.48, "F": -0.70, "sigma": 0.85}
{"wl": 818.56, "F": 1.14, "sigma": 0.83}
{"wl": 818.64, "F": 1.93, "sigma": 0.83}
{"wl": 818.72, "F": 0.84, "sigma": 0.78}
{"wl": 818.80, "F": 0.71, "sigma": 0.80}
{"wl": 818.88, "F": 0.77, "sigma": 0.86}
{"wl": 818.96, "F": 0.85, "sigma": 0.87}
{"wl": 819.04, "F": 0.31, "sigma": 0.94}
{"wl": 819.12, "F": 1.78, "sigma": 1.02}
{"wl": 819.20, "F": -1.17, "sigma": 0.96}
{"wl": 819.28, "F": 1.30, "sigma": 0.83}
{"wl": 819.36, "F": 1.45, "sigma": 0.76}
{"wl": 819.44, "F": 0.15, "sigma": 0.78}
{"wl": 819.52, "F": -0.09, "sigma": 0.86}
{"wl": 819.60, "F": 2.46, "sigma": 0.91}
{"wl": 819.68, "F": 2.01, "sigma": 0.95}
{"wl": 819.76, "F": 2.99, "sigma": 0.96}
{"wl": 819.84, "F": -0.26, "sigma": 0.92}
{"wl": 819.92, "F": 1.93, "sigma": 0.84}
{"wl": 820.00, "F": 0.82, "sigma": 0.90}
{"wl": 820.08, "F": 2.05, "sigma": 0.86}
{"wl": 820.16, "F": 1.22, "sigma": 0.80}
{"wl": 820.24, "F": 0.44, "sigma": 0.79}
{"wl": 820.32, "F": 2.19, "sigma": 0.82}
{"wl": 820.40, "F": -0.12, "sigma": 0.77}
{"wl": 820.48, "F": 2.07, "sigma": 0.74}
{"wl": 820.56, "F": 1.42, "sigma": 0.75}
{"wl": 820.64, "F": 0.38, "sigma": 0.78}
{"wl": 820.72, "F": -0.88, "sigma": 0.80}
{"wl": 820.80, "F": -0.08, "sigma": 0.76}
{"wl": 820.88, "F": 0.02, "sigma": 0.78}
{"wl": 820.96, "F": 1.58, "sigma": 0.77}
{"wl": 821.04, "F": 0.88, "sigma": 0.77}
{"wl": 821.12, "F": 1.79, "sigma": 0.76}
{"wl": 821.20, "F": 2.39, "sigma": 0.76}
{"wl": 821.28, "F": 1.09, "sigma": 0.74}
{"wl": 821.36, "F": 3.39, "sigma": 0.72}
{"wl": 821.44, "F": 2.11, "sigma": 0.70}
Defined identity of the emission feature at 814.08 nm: [O II] 3727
